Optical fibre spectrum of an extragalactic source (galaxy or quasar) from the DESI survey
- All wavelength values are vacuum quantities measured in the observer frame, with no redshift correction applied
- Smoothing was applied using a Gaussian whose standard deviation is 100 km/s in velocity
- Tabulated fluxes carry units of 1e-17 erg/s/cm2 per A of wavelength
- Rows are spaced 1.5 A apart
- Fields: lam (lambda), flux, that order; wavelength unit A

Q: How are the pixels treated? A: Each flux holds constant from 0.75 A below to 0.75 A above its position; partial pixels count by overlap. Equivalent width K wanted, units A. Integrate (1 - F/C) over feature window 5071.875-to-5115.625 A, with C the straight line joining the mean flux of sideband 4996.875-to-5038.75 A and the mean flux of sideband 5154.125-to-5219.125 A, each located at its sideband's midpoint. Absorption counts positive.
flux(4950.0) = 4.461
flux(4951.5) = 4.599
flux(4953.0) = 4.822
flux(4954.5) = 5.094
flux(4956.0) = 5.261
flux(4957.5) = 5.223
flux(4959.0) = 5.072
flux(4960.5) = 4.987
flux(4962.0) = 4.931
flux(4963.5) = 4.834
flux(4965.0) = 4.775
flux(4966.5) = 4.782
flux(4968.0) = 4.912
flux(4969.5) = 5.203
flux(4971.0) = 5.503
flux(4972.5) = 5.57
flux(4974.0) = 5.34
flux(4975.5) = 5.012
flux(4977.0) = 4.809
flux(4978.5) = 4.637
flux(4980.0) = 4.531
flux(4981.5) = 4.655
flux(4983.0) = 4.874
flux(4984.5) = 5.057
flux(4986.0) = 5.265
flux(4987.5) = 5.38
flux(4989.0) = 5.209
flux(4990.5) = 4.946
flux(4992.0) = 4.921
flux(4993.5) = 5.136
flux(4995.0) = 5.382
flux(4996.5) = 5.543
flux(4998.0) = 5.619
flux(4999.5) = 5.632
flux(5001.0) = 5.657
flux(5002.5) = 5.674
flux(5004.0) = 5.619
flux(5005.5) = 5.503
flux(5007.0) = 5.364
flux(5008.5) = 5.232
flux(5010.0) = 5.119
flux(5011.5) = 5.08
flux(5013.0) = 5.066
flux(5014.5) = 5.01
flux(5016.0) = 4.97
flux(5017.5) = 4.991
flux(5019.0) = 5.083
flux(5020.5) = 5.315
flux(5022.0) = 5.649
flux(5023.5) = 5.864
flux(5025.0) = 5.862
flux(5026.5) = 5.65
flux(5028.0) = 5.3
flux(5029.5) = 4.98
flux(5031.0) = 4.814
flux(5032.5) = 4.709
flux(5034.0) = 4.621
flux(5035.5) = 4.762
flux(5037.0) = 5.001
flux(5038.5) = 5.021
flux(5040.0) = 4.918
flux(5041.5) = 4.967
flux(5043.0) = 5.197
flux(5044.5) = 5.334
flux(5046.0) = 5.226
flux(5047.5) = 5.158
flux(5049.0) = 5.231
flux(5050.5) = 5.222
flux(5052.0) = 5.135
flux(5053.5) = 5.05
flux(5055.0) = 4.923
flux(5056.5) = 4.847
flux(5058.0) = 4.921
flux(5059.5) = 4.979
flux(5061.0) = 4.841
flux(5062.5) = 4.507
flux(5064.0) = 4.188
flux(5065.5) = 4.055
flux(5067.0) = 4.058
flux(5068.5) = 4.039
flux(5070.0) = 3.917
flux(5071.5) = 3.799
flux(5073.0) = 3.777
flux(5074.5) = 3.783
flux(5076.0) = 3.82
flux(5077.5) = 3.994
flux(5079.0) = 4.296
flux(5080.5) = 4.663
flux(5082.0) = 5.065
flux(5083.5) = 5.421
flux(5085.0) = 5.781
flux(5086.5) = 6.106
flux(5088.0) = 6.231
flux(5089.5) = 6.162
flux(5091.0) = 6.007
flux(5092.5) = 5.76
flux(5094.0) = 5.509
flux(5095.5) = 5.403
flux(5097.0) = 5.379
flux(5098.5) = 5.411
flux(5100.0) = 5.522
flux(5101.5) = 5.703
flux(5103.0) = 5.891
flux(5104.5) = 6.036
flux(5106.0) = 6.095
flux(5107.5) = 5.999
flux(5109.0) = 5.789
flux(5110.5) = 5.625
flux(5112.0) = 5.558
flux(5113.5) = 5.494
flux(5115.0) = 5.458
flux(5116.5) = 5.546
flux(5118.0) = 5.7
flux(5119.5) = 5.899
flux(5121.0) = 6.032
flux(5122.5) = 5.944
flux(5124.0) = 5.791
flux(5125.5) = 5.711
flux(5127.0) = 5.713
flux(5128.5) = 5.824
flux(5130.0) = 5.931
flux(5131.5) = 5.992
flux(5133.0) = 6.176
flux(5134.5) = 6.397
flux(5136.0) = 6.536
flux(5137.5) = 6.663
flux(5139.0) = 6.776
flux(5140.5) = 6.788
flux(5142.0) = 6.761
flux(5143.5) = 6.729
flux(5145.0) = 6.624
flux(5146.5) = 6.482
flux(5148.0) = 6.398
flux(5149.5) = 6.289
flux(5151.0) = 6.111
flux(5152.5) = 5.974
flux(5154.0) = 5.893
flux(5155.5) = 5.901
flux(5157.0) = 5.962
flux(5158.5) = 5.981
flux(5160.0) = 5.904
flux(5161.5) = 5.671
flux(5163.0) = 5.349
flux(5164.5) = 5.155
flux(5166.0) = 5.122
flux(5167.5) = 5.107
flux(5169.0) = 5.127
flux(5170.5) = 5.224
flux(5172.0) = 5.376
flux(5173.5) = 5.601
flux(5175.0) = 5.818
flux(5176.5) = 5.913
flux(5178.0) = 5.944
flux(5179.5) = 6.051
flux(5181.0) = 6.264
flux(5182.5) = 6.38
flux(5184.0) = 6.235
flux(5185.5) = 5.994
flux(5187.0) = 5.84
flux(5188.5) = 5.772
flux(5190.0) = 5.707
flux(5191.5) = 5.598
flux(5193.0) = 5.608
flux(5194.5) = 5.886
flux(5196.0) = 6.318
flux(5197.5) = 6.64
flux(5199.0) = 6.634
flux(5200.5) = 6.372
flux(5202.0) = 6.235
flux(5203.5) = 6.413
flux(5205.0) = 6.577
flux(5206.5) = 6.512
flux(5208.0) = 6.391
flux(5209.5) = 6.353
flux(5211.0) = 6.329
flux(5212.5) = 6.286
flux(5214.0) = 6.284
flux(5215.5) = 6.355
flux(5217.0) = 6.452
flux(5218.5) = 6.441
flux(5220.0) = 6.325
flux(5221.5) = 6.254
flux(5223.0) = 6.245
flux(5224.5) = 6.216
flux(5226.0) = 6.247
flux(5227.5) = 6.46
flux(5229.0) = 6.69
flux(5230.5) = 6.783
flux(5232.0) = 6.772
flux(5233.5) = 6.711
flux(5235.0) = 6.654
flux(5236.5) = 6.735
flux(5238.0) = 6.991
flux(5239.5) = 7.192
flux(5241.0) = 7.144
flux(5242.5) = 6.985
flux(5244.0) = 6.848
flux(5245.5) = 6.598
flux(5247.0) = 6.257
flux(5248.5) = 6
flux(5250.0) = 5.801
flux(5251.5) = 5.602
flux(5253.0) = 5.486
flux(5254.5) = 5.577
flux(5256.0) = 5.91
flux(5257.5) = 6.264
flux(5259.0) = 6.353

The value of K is 1.8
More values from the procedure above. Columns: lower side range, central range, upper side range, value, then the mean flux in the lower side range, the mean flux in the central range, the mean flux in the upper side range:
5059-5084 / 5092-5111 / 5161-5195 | -4.14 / 4.29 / 5.7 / 5.68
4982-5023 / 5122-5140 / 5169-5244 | -0.68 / 5.27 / 6.13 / 6.28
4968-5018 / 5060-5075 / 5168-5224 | 3.82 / 5.19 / 4.12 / 6.1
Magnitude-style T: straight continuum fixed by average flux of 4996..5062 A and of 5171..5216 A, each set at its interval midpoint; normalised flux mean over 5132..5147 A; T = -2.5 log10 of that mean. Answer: -0.135 mag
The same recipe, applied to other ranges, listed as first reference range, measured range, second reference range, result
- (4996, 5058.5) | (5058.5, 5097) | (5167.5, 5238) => 0.14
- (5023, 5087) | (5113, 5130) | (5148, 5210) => -0.06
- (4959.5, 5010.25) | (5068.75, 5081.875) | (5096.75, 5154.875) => 0.37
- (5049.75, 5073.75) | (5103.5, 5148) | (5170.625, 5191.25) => -0.16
